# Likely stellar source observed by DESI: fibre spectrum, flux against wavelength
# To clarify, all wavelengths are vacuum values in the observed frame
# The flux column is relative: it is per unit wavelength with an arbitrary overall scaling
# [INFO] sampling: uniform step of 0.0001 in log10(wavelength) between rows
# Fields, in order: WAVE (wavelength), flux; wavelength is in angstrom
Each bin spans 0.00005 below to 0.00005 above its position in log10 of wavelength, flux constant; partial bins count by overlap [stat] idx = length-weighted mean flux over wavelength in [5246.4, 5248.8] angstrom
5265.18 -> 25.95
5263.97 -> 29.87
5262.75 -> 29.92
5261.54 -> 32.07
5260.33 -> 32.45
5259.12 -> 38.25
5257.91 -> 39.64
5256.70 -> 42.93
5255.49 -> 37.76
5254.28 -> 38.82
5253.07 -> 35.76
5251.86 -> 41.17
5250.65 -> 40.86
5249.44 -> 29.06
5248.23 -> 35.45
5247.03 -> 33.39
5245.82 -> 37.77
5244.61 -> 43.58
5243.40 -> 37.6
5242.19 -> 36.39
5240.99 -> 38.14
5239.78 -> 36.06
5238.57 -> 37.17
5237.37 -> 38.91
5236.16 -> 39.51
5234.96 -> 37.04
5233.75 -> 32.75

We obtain 34.5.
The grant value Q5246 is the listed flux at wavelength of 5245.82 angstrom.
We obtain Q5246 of 37.77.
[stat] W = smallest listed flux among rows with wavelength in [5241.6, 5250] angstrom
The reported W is 29.06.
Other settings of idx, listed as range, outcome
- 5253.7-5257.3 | 39.8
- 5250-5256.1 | 38.8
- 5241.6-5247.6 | 37.7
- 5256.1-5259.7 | 40.3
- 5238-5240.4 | 36.5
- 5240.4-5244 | 37.4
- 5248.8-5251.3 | 35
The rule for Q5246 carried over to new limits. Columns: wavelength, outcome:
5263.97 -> 29.87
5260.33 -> 32.45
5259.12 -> 38.25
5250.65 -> 40.86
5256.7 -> 42.93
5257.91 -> 39.64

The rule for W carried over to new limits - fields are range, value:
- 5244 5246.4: 37.77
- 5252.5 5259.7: 35.76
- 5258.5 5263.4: 29.92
